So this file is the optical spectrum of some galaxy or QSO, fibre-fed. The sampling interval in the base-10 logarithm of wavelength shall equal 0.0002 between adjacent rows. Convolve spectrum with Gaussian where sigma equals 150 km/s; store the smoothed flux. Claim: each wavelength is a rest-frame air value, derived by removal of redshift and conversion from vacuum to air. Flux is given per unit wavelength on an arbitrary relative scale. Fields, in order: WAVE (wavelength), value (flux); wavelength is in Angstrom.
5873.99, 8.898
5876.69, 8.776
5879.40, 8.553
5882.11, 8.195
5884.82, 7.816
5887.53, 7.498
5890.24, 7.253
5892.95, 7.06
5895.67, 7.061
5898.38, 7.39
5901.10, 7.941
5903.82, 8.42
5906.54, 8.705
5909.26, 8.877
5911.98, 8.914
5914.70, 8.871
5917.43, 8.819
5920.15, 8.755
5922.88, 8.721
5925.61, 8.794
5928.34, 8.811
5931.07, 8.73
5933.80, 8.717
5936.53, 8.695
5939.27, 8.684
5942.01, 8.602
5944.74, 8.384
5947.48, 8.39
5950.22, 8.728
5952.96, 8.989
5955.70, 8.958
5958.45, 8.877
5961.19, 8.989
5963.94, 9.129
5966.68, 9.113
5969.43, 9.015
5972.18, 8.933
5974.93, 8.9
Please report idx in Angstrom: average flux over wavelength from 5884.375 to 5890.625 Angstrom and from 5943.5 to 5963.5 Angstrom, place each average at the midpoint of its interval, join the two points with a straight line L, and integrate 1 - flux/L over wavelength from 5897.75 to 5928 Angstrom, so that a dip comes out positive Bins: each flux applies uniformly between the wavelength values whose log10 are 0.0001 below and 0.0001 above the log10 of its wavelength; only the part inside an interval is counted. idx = -2.2 Angstrom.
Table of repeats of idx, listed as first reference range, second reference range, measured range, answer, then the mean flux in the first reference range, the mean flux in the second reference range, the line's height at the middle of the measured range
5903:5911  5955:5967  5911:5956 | 0.6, 8.7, 9.01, 8.85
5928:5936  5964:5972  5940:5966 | 0.4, 8.75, 9.06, 8.93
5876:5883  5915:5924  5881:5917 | 2.6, 8.5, 8.78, 8.63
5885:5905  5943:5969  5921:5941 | -1.0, 7.53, 8.85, 8.31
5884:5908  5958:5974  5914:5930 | -1.2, 7.69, 9.02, 8.18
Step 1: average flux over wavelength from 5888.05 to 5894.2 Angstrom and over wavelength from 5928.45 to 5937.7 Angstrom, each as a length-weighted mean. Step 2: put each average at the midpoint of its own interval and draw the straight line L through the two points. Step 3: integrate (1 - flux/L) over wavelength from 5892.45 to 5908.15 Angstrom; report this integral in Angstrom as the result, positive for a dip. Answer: -0.6 Angstrom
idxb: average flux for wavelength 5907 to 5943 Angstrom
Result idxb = 8.77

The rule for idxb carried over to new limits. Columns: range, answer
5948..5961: 8.86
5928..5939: 8.73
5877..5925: 8.19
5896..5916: 8.38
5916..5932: 8.77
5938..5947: 8.54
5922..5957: 8.71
